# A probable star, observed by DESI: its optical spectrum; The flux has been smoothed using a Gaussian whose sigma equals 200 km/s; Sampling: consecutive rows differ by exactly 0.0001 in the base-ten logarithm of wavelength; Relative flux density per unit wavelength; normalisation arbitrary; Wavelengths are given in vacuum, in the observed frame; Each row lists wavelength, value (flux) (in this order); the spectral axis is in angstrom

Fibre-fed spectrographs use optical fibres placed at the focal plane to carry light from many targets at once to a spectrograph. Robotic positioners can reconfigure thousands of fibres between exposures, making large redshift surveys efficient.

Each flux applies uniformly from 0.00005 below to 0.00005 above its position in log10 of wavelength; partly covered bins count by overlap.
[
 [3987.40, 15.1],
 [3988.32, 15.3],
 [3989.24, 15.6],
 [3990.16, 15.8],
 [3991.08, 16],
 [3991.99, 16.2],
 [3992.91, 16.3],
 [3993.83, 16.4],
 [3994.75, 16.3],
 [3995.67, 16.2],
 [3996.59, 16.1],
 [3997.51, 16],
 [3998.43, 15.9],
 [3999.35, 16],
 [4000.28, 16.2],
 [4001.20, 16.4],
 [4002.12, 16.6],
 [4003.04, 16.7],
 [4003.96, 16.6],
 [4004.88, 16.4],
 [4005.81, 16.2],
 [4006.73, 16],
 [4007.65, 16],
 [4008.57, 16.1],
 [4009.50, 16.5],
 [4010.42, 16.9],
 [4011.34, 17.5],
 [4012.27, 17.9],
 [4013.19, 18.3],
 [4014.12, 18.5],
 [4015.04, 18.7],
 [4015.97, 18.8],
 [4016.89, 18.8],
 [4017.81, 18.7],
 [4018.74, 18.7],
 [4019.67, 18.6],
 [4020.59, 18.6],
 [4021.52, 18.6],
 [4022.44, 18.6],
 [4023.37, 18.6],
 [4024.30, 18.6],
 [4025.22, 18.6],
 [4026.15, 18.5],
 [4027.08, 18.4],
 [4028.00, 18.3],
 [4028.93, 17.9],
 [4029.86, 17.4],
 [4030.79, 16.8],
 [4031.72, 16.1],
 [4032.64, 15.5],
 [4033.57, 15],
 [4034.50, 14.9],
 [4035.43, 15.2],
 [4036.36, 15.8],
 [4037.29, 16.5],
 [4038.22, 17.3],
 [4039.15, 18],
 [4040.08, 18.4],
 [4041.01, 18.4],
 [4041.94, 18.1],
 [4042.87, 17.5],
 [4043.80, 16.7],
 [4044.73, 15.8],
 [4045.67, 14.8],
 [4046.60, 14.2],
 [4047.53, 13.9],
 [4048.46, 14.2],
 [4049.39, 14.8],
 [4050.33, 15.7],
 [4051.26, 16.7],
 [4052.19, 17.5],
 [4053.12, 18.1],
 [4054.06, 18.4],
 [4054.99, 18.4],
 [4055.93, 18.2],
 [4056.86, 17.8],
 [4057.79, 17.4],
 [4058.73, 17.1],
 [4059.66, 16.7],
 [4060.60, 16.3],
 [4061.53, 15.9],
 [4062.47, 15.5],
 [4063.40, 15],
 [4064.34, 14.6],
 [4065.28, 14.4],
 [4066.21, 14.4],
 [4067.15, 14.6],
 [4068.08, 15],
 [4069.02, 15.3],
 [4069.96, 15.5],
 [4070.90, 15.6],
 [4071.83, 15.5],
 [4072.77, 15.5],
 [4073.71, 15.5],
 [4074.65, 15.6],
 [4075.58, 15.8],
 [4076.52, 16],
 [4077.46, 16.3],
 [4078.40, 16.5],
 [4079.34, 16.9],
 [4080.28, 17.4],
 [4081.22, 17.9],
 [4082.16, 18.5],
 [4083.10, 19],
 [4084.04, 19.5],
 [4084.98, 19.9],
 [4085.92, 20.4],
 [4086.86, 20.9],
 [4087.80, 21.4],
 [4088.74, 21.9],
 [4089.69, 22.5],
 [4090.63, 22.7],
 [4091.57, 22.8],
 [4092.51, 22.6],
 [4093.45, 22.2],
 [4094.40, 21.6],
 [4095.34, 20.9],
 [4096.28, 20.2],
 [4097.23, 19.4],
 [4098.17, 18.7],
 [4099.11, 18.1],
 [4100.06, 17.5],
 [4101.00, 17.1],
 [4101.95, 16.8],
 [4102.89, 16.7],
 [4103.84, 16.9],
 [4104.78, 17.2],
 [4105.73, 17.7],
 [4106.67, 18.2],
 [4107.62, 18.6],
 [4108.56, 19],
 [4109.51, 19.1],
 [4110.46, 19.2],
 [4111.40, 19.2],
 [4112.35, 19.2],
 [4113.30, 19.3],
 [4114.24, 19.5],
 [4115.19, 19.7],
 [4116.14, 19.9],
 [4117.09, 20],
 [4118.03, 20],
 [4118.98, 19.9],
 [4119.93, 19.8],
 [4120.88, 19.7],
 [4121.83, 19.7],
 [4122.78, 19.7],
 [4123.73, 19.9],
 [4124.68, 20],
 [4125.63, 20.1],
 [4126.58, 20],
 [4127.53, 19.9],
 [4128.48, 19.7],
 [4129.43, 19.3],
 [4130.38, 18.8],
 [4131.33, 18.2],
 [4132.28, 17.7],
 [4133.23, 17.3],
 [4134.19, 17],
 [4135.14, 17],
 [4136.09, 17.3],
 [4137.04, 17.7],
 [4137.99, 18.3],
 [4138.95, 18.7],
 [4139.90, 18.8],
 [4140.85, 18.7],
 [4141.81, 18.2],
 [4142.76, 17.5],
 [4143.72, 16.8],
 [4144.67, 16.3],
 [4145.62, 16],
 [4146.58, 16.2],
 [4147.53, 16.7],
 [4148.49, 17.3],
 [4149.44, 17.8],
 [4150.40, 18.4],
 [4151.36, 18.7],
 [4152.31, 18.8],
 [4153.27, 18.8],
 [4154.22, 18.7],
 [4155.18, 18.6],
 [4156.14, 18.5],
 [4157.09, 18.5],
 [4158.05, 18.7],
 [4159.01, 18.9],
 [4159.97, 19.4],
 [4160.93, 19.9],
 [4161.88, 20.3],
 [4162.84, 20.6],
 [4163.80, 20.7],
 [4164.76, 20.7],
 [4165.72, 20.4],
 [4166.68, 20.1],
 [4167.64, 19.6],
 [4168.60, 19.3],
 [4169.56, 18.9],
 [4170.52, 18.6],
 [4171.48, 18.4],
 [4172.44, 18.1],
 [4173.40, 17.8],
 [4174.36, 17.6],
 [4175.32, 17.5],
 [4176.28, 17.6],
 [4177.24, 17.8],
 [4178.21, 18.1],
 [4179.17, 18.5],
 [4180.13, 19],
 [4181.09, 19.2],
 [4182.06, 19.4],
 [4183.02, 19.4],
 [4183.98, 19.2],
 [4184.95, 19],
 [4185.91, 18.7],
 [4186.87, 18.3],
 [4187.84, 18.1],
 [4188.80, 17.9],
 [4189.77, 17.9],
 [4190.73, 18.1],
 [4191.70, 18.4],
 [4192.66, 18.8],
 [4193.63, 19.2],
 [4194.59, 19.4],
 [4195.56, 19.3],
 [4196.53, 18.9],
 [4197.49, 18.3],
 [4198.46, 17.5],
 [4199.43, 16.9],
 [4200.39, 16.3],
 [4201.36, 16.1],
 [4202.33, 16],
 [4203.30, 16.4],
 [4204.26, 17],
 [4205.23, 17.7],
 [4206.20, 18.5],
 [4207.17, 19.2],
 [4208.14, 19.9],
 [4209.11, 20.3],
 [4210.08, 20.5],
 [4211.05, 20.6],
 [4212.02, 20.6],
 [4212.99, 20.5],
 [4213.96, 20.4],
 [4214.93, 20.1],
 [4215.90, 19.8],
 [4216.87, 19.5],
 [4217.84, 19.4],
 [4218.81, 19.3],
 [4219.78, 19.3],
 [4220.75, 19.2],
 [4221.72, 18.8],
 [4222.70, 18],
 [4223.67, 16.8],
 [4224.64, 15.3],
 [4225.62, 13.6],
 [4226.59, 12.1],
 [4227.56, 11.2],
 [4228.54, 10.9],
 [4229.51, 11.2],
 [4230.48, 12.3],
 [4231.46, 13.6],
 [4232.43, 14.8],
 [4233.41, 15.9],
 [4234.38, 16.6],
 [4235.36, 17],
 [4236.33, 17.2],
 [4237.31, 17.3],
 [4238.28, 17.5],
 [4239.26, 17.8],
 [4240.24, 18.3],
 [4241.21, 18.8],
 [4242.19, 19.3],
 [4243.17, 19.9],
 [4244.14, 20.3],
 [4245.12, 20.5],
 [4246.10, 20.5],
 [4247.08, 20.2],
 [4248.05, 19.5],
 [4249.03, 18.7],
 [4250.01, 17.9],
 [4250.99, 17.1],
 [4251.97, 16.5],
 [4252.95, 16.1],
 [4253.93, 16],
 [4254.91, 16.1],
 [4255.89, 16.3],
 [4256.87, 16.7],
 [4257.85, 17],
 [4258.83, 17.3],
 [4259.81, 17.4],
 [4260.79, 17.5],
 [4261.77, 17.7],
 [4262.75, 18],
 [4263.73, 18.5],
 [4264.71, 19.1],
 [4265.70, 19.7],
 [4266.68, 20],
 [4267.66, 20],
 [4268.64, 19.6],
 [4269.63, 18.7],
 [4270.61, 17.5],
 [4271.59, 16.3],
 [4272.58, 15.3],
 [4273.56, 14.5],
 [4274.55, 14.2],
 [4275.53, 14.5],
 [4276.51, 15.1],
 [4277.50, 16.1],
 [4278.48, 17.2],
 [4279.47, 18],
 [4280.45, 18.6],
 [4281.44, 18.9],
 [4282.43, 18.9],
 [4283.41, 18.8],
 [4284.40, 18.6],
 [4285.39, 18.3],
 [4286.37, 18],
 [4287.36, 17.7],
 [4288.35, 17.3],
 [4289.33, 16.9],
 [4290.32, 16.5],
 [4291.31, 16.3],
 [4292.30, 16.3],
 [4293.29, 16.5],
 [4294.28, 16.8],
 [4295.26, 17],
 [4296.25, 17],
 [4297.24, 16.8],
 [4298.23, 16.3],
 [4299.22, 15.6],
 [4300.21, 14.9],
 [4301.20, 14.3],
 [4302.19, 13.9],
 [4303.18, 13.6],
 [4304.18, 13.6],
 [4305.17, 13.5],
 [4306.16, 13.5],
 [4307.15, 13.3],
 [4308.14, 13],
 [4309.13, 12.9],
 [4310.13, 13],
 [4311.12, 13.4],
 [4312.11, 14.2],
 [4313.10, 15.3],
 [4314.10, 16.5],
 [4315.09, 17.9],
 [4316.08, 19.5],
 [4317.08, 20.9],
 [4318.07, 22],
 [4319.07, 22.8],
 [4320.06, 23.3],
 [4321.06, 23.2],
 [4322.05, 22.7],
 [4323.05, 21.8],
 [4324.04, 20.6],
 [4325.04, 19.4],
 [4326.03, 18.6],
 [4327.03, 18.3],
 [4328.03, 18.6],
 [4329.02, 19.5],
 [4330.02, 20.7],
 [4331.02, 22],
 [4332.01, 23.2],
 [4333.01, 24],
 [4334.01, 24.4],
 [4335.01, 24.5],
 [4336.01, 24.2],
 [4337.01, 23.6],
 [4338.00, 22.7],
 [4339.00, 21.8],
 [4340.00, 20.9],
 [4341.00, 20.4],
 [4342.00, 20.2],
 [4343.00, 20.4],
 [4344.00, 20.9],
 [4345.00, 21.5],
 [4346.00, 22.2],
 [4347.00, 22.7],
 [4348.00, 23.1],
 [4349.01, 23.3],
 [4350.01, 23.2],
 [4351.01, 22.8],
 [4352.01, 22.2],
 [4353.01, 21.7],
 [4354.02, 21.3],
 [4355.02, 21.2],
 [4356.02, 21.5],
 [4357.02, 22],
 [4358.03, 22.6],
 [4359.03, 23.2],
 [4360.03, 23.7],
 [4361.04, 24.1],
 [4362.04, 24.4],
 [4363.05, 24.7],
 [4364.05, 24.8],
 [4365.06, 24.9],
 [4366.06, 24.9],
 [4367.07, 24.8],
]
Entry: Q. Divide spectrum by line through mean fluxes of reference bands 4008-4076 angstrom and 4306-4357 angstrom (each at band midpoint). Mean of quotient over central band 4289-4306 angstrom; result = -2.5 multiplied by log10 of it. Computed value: 0.27 mag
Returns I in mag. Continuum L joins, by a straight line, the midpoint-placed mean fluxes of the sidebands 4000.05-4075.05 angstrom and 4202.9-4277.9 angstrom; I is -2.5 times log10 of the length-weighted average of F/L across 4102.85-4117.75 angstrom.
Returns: -0.107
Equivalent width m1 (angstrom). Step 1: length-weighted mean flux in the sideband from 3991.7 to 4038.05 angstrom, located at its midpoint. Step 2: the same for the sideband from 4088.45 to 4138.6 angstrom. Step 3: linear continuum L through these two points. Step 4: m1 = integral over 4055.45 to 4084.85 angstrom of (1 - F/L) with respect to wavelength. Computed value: 3.2 angstrom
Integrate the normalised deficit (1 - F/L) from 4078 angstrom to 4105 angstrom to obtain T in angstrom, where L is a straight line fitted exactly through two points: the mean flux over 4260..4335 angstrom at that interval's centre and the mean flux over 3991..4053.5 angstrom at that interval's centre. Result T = -3.7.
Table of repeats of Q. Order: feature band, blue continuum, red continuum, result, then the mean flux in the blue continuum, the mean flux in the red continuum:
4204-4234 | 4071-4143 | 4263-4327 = 0.04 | 18.8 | 17.2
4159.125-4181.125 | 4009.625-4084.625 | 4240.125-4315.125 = -0.13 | 16.9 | 16.9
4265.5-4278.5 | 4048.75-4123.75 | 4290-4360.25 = 0.13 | 18.1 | 19.4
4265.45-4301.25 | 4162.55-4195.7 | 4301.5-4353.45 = 0.14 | 18.8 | 19.7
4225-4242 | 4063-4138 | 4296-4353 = 0.24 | 18.4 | 19.3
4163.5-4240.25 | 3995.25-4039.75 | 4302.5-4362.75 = 0.06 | 17.2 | 20.3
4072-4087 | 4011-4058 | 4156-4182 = 0.02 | 17.3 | 19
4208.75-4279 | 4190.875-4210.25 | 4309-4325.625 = 0.06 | 18.2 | 18.9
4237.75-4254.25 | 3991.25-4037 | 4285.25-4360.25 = 0.01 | 17.1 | 19.3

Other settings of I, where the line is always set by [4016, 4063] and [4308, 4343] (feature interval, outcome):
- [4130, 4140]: 0.01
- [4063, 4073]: 0.16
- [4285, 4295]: 0.16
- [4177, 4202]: 0.02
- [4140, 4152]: 0.05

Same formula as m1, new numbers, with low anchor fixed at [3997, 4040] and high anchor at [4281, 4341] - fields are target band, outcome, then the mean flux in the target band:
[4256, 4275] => 0.6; 17.6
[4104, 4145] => -2.7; 18.8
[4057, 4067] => 0.9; 15.8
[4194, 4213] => -0.6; 18.4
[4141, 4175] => -1.5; 18.6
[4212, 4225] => -0.8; 19.1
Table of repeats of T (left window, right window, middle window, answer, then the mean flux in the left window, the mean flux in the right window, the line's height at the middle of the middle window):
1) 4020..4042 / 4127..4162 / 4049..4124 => -1.4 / 17.4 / 18.2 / 17.8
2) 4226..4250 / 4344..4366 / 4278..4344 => 7.1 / 16.7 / 22.9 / 20.6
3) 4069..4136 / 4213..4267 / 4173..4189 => -0.4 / 18.8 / 17.4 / 18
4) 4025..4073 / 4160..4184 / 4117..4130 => -1.3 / 16.4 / 19.1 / 18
